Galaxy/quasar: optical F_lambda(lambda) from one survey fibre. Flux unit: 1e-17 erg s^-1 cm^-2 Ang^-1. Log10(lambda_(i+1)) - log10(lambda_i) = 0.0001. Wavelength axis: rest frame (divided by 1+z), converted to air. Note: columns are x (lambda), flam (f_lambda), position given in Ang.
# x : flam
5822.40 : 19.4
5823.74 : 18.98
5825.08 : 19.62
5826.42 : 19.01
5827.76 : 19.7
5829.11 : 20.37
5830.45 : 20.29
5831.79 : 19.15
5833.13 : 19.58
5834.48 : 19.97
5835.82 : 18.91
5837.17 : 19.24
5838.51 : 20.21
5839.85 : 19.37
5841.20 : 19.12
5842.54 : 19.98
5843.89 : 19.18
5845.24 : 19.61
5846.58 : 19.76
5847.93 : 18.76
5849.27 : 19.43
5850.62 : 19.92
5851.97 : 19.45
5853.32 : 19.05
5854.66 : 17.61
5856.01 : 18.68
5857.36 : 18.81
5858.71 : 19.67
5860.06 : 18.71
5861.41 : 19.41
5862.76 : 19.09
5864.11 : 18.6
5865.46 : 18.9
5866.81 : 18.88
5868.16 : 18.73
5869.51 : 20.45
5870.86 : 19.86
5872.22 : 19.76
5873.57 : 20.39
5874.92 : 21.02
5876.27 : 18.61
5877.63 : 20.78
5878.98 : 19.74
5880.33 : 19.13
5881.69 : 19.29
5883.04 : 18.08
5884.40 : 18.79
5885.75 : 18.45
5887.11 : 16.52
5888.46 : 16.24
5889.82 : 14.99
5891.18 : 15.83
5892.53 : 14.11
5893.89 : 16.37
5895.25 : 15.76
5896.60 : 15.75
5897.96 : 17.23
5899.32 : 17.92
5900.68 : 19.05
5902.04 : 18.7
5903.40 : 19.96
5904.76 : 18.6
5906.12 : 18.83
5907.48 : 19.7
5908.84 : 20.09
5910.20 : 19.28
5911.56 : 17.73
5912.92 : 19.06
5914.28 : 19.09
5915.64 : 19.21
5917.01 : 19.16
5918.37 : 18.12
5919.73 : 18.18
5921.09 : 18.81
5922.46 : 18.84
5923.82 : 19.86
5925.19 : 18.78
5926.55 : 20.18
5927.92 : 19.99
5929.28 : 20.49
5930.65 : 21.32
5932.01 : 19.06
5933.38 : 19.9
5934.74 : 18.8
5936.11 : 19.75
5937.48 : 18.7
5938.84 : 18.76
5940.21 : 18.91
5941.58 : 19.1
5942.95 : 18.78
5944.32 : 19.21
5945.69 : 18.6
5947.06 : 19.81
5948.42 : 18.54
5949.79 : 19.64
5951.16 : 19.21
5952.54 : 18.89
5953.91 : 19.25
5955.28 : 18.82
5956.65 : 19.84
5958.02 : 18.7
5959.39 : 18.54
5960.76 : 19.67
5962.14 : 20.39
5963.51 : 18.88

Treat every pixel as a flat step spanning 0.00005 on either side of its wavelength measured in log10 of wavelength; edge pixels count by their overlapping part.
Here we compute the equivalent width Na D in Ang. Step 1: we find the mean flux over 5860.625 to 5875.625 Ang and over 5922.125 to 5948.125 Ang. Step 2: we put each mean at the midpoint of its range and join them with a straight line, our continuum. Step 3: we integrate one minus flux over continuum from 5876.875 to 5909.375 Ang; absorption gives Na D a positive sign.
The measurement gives 2.7 Ang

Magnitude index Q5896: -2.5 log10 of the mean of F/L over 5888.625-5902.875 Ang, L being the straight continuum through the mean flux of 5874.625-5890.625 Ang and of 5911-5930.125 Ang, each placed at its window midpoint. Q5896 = 0.13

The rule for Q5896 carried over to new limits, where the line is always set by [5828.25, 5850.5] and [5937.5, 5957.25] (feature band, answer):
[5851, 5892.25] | 0.04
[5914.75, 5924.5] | 0.02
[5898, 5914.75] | 0.02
